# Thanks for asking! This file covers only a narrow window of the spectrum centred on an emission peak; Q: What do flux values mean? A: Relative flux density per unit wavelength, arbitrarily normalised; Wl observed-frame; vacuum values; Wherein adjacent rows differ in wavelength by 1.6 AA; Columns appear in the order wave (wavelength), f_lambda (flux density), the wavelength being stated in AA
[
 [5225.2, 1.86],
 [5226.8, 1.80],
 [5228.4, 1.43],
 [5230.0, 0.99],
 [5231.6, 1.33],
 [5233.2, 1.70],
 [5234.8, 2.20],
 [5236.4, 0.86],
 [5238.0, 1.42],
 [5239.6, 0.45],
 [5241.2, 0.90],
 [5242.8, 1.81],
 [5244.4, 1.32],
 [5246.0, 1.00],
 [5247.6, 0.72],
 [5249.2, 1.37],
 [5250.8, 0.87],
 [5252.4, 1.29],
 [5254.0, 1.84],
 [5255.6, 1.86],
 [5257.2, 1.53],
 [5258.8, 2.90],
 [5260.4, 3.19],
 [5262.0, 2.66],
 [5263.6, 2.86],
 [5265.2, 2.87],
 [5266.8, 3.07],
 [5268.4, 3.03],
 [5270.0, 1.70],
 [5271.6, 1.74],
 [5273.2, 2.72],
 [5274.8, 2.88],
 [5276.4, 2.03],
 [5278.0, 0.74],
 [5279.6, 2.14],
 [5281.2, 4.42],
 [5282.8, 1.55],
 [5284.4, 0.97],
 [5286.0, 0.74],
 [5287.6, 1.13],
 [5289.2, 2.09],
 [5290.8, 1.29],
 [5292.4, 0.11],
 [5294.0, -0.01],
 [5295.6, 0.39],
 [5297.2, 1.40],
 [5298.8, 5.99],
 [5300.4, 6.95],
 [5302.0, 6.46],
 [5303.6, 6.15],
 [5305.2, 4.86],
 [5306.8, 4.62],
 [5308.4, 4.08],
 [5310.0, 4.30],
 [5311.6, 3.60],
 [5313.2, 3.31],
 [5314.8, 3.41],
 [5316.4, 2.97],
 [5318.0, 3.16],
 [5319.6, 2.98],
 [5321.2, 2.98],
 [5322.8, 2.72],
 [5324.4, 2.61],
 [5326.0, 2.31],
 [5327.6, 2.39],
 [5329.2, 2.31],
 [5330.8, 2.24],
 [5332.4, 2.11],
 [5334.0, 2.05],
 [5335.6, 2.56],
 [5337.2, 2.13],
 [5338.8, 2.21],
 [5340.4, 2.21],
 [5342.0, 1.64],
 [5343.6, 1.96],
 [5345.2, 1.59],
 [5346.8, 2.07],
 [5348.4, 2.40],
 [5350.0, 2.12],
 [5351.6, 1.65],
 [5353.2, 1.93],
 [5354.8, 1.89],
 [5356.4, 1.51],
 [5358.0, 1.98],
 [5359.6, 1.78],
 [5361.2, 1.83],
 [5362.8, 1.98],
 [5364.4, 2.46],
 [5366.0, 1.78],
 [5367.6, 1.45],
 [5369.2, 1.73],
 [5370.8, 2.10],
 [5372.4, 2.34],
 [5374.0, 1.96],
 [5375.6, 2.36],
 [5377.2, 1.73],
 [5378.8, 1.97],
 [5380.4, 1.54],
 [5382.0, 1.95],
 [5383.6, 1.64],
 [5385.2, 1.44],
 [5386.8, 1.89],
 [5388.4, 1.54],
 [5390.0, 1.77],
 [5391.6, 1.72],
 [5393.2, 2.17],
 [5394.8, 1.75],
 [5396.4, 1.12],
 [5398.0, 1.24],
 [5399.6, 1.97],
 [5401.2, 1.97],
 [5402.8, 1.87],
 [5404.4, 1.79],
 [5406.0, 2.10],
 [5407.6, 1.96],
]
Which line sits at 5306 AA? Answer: Lyman alpha 1216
